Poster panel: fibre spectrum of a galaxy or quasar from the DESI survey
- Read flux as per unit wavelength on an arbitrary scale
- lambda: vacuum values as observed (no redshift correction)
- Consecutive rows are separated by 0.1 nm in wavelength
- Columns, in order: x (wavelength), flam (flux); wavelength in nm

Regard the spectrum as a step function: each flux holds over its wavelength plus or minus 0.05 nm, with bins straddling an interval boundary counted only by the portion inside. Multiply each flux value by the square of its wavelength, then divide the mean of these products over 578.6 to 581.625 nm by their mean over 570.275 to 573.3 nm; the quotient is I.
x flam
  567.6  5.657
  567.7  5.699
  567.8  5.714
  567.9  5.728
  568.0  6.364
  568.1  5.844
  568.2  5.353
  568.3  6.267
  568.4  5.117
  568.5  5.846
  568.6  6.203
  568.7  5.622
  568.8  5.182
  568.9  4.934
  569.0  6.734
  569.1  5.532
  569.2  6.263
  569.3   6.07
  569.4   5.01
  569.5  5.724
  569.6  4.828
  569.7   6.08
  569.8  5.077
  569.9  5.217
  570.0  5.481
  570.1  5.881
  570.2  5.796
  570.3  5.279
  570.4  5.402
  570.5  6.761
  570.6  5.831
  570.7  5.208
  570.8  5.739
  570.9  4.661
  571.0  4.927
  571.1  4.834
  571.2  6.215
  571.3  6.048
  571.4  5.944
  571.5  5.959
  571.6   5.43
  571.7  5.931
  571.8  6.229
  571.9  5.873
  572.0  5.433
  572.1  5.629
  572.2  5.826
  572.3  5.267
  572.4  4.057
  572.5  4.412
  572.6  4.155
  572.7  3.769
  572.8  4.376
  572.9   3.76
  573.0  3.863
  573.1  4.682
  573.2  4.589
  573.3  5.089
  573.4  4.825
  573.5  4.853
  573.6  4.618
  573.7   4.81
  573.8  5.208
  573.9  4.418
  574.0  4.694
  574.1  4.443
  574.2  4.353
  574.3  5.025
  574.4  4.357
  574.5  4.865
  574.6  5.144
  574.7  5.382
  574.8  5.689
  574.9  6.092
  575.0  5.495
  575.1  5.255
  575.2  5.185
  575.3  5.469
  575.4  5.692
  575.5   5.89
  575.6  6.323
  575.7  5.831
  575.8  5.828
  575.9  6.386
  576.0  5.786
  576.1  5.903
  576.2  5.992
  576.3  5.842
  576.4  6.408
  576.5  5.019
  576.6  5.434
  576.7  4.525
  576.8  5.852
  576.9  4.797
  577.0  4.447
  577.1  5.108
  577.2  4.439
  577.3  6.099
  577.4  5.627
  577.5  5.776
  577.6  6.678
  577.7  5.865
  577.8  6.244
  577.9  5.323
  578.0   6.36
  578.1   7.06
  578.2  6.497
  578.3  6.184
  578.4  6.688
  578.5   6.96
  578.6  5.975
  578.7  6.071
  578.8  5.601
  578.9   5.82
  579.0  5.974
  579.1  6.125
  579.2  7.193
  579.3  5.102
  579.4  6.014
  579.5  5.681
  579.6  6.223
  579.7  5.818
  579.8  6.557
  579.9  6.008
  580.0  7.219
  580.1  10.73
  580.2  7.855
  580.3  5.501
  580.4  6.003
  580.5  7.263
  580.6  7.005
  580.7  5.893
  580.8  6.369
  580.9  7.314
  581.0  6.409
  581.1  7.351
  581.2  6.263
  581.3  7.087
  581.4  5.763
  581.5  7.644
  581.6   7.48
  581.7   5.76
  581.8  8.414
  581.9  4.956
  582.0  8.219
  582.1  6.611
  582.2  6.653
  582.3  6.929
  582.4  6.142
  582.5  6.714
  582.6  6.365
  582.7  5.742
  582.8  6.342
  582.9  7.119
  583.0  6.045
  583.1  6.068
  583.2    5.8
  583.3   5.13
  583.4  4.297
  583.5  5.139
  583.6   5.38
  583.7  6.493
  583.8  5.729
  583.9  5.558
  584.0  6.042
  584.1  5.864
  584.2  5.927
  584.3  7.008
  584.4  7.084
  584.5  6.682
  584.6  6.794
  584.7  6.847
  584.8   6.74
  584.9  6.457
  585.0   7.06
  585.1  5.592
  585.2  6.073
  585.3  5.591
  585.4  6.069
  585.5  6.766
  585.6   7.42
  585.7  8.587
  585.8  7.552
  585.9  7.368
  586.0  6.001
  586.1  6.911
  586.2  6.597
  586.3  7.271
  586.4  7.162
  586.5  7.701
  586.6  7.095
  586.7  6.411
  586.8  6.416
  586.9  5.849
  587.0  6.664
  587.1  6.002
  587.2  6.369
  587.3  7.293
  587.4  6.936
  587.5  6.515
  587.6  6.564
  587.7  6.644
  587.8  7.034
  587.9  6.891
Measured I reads 1.30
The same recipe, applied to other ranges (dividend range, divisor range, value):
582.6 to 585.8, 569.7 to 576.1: 1.24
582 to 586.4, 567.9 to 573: 1.23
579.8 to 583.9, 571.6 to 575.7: 1.33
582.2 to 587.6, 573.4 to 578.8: 1.20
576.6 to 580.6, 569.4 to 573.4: 1.20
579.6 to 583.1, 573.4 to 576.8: 1.29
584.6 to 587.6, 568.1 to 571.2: 1.28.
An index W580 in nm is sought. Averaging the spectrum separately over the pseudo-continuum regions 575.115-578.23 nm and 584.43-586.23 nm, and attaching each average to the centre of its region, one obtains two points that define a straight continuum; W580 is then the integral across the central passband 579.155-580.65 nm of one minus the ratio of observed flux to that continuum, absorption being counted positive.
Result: -0.14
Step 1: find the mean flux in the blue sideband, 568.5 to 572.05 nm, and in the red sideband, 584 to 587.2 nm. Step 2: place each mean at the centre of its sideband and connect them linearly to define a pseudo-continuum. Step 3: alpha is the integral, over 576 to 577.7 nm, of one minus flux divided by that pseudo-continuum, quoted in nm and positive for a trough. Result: 0.16 nm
